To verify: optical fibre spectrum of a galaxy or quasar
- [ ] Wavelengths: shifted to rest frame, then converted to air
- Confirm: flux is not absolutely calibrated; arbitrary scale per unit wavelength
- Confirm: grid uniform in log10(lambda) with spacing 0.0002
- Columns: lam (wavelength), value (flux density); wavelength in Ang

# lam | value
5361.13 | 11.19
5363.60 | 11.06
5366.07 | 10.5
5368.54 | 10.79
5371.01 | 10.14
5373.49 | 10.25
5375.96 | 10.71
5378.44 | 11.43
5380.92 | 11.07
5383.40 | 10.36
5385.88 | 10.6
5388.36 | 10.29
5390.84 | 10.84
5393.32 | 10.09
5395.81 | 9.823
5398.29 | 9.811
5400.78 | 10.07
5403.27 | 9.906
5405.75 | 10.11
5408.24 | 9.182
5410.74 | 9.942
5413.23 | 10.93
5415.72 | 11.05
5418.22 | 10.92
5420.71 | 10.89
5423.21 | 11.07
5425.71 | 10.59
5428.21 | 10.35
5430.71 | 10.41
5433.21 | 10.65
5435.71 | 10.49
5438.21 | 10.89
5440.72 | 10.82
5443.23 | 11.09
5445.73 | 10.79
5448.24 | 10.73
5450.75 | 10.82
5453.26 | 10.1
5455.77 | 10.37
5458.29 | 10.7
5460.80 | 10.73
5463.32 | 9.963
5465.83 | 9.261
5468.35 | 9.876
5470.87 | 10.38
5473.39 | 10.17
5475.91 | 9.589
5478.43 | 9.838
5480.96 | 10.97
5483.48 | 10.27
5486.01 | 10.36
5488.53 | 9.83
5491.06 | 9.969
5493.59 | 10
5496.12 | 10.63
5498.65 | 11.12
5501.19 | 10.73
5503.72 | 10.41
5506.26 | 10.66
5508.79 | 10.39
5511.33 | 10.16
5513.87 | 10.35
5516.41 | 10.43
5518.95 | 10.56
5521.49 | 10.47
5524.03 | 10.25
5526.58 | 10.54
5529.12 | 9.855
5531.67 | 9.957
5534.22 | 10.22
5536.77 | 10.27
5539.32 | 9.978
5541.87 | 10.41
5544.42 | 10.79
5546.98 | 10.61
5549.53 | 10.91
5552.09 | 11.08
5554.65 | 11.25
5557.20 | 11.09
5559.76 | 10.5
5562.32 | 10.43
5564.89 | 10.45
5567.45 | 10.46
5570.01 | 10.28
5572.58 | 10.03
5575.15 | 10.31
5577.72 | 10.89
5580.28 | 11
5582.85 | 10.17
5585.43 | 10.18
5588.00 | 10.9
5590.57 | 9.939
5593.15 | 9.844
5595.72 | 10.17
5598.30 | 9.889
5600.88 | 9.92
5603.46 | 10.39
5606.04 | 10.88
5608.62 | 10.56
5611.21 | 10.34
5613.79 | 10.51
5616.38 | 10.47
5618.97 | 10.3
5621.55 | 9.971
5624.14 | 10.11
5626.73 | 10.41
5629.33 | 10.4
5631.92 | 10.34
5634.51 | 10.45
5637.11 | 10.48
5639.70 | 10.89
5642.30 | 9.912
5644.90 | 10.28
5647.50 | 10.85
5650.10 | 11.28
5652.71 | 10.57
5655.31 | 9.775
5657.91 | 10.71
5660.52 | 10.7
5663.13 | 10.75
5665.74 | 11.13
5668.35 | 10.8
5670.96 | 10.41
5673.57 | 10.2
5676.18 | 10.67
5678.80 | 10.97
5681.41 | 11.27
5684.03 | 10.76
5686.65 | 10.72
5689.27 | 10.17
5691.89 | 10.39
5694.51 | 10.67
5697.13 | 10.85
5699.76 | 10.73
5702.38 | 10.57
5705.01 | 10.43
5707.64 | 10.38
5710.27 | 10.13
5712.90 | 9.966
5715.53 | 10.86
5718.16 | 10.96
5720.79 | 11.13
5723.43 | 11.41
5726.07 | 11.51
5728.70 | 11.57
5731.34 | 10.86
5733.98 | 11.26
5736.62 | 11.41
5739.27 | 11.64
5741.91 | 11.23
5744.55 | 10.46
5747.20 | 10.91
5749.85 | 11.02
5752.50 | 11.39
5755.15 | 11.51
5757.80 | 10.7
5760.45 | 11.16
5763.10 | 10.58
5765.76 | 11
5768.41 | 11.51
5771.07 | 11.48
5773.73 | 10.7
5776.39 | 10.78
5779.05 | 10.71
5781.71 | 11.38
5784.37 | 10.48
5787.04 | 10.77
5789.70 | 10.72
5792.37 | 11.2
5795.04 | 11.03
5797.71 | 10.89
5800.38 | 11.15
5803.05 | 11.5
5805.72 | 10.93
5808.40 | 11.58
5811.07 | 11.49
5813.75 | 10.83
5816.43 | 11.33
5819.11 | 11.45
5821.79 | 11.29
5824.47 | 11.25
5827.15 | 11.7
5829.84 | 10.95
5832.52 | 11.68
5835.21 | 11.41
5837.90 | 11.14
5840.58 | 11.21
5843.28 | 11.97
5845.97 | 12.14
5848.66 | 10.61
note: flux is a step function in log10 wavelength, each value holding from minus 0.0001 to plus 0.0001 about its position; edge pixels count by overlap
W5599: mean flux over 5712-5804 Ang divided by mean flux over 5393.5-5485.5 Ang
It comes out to 1.07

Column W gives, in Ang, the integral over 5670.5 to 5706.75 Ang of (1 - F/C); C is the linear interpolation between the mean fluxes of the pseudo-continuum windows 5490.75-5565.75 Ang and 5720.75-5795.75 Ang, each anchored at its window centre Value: 0.9 Ang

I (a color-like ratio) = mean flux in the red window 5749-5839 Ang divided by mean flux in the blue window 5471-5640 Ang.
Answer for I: 1.1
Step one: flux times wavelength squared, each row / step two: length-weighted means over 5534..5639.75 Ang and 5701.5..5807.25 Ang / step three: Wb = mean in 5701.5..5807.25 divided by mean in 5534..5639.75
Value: 1.12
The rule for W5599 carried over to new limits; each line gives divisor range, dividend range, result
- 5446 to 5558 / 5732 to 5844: 1.07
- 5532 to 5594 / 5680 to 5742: 1.04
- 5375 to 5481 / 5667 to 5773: 1.04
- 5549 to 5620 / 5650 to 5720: 1.01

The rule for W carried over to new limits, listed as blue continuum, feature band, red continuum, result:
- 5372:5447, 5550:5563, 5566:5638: -0.64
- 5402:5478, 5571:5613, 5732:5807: 1.46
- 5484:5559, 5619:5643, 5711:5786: 0.90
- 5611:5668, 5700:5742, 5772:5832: -0.55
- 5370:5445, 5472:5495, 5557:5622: 0.72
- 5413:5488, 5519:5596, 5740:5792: 1.53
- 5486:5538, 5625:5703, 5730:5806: 1.16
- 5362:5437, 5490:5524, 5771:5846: 0.70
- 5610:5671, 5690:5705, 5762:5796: 0.11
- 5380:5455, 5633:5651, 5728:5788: 0.48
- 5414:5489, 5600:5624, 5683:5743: 0.76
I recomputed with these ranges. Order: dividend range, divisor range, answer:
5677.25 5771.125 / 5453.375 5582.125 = 1.05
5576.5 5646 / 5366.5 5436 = 0.99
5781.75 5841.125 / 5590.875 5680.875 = 1.07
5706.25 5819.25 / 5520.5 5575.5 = 1.06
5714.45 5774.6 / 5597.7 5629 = 1.08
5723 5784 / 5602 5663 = 1.06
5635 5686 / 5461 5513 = 1.04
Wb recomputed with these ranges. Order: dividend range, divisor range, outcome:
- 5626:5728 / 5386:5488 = 1.12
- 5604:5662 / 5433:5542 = 1.06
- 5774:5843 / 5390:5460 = 1.22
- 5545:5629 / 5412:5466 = 1.04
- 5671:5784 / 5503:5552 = 1.13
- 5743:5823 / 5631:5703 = 1.08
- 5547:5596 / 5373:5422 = 1.08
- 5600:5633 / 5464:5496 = 1.08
